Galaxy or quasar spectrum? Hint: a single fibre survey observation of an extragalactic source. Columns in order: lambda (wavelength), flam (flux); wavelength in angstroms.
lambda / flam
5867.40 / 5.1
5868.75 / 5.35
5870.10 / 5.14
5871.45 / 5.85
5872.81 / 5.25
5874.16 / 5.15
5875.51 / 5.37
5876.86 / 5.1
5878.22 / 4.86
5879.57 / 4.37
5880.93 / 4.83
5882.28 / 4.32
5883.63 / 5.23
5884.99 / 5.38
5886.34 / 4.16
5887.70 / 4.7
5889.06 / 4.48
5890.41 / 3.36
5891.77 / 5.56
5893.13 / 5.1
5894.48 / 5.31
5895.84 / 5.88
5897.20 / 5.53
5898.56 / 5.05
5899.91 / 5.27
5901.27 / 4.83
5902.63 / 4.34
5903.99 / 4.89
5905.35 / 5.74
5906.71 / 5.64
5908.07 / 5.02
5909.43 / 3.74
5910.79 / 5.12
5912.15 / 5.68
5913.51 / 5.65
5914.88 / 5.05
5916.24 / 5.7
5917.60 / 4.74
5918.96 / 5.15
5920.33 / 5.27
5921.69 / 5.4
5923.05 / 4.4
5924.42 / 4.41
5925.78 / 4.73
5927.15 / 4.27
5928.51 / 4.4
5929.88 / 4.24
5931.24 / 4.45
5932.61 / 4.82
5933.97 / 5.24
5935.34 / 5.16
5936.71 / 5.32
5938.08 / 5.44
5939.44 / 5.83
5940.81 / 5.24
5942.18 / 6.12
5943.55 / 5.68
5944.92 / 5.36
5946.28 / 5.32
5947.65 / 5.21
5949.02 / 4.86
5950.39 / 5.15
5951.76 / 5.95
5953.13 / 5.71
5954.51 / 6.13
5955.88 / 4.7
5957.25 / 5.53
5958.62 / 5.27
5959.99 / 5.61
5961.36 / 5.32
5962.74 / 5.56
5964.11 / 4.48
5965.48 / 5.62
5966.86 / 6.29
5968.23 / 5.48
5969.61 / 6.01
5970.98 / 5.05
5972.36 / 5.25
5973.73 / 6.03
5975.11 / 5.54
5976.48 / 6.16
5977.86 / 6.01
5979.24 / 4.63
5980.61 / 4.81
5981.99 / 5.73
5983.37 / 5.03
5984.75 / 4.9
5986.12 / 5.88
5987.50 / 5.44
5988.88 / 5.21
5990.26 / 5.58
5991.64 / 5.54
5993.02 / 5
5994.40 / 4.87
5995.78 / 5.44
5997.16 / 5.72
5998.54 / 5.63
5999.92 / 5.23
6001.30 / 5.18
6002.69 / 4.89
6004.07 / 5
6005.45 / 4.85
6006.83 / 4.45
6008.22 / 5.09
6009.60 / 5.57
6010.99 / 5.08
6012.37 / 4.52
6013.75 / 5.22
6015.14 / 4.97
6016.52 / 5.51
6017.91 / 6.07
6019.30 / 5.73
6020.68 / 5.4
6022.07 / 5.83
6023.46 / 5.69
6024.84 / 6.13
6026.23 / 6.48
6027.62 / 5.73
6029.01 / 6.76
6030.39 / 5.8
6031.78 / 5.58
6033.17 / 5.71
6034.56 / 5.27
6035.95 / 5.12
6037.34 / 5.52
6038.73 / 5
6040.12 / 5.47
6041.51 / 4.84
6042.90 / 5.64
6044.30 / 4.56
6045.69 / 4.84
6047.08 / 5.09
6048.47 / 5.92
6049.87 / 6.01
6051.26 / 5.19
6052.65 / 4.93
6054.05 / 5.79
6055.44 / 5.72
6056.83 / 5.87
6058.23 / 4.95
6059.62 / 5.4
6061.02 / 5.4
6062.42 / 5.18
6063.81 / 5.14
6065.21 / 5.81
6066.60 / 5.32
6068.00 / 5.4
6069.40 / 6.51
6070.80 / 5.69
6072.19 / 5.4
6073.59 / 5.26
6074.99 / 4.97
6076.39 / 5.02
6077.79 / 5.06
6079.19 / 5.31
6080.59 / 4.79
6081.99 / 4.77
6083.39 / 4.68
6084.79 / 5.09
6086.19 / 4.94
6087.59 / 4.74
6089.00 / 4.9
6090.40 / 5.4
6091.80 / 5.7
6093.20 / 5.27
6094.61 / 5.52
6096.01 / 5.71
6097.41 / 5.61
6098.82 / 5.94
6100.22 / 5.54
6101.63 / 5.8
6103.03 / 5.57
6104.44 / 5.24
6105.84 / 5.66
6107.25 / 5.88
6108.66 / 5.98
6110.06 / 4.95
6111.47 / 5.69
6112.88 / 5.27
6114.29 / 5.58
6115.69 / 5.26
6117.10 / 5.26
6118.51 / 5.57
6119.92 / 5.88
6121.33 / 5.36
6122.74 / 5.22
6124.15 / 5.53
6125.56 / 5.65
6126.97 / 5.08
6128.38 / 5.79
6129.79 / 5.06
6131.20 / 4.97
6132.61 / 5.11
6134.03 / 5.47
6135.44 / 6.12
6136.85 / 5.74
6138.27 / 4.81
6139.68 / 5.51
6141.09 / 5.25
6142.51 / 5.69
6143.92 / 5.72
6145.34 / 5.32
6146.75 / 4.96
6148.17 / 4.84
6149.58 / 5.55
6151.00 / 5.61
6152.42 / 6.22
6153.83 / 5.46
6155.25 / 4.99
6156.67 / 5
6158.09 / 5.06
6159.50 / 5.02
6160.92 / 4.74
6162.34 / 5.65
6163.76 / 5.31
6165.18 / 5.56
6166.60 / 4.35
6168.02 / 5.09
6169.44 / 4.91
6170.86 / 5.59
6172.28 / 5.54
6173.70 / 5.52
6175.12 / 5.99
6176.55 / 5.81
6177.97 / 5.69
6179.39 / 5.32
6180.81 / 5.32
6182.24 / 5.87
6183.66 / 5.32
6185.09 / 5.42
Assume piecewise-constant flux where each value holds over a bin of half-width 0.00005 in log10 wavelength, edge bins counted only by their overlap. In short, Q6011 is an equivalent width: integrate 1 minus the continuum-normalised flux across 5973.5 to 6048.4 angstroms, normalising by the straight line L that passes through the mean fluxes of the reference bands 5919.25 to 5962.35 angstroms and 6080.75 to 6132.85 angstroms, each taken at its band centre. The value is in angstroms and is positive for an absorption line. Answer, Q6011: -1.76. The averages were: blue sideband 5.18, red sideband 5.38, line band 5.39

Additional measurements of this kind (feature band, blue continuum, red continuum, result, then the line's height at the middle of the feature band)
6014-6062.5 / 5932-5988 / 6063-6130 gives -0.9 angstroms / 5.41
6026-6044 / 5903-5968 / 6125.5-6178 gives -1.0 angstroms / 5.27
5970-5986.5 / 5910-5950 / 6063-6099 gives -0.8 angstroms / 5.17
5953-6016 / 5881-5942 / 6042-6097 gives -2.4 angstroms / 5.14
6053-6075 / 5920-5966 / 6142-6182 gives -0.9 angstroms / 5.28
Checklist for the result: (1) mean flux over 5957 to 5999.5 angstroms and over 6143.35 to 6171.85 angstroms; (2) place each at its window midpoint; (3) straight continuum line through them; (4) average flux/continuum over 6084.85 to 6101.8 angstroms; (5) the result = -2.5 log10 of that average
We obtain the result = -0.02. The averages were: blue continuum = 5.44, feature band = 5.4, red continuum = 5.25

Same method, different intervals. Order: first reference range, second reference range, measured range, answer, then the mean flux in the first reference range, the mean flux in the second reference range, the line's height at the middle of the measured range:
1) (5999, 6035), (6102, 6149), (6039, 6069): 0.02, 5.45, 5.43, 5.45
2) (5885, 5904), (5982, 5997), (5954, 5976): -0.06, 4.91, 5.32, 5.22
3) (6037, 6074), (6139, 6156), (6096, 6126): -0.03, 5.4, 5.42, 5.42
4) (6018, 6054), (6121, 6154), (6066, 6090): 0.07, 5.54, 5.42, 5.49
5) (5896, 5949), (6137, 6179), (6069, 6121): -0.02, 5.1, 5.34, 5.28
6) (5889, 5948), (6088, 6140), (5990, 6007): 0.01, 5.08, 5.47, 5.24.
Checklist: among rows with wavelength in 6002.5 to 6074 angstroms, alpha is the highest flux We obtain 6.76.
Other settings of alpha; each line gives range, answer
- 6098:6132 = 5.98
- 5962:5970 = 6.29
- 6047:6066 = 6.01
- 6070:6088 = 5.69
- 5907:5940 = 5.83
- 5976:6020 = 6.16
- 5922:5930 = 4.73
